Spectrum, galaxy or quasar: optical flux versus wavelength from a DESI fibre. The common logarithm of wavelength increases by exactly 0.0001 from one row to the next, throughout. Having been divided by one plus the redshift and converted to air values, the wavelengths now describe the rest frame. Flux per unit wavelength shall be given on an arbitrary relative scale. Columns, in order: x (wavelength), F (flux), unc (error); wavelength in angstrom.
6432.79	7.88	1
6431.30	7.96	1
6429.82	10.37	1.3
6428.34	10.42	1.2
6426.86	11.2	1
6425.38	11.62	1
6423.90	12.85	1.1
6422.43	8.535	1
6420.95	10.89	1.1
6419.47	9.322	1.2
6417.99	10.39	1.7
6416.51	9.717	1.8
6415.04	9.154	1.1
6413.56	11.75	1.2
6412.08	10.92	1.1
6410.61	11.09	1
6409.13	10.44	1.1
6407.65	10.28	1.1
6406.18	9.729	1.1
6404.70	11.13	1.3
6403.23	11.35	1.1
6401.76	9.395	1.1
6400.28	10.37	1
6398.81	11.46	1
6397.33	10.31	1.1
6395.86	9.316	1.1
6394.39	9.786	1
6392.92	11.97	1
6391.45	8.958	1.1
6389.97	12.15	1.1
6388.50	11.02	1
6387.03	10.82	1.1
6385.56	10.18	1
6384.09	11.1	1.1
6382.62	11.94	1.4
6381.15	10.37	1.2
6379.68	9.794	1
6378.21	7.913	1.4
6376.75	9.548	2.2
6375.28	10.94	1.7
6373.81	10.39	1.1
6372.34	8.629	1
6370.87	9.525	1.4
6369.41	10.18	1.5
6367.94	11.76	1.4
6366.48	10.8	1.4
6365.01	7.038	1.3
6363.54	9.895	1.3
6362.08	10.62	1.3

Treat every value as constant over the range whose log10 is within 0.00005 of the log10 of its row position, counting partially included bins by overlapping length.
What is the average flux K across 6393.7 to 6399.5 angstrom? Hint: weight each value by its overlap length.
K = 10.2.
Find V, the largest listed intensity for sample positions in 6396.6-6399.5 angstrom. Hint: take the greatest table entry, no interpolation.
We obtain 11.46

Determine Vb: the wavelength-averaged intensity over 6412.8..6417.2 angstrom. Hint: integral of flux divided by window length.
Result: 10.2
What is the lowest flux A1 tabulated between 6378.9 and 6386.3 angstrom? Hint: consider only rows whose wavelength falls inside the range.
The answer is 9.794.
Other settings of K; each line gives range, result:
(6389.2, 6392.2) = 10.5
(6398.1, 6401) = 10.9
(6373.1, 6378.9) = 9.72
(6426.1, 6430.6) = 10.6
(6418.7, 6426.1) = 10.6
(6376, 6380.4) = 9.1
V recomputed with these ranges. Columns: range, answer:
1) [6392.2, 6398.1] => 11.97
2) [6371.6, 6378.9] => 10.94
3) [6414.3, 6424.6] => 12.85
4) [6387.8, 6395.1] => 12.15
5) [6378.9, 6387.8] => 11.94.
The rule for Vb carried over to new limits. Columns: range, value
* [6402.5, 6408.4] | 10.6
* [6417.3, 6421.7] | 10.2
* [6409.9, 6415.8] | 10.7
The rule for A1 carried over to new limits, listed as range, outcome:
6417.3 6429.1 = 8.535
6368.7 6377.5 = 8.629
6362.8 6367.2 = 7.038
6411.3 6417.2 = 9.154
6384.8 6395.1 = 8.958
